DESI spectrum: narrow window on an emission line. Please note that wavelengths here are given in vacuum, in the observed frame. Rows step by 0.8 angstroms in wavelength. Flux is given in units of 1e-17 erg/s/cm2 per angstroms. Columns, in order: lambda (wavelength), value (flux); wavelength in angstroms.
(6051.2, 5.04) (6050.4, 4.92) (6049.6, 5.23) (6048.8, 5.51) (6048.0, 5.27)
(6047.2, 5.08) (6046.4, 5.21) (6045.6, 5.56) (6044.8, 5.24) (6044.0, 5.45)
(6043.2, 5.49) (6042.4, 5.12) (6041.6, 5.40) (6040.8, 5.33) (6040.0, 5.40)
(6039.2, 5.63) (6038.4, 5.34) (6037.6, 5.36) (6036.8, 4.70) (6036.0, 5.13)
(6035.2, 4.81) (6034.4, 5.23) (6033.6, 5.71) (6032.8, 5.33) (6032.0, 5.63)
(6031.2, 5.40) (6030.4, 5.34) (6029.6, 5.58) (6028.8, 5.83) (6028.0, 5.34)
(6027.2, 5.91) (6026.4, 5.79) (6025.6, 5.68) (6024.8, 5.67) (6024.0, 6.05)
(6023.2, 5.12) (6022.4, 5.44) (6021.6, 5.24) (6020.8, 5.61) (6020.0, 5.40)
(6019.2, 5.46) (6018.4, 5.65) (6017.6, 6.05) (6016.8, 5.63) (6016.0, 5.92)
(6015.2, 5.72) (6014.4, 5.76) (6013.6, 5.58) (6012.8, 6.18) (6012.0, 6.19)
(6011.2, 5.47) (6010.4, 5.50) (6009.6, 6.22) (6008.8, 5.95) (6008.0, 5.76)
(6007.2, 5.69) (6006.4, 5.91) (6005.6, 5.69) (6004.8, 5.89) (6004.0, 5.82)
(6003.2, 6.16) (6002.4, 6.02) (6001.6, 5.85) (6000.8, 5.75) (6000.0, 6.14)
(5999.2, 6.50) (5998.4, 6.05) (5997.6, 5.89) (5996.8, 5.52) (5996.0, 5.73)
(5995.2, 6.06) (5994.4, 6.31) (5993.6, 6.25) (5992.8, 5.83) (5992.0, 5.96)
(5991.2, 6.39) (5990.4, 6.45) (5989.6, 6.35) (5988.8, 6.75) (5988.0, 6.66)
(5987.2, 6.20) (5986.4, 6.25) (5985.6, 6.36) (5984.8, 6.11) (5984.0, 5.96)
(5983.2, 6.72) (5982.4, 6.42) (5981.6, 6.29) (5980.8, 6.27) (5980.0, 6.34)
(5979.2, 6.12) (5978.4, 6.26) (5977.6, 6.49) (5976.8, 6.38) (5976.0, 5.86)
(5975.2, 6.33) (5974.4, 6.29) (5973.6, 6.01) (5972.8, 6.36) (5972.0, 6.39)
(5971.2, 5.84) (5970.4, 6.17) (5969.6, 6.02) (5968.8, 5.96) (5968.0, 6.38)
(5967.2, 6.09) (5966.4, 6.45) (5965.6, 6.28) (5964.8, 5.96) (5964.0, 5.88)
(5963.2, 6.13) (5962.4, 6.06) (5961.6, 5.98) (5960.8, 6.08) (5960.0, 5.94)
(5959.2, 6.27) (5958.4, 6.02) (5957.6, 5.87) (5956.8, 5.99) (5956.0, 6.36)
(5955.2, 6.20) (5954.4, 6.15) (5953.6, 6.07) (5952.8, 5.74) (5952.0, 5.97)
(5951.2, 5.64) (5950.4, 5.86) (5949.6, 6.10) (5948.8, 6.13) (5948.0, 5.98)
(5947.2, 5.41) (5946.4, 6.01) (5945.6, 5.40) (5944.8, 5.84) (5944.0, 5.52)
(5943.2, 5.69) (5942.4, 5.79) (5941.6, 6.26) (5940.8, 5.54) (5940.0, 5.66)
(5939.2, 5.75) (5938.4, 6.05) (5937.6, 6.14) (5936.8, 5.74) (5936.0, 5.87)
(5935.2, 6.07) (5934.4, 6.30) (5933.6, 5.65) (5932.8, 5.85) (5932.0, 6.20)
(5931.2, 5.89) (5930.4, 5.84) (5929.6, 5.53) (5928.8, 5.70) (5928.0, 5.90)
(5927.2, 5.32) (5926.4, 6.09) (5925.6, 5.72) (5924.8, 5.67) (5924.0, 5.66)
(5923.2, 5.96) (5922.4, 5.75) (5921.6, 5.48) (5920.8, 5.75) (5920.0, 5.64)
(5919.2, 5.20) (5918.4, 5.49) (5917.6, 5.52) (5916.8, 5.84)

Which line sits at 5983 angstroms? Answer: C III] 1909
